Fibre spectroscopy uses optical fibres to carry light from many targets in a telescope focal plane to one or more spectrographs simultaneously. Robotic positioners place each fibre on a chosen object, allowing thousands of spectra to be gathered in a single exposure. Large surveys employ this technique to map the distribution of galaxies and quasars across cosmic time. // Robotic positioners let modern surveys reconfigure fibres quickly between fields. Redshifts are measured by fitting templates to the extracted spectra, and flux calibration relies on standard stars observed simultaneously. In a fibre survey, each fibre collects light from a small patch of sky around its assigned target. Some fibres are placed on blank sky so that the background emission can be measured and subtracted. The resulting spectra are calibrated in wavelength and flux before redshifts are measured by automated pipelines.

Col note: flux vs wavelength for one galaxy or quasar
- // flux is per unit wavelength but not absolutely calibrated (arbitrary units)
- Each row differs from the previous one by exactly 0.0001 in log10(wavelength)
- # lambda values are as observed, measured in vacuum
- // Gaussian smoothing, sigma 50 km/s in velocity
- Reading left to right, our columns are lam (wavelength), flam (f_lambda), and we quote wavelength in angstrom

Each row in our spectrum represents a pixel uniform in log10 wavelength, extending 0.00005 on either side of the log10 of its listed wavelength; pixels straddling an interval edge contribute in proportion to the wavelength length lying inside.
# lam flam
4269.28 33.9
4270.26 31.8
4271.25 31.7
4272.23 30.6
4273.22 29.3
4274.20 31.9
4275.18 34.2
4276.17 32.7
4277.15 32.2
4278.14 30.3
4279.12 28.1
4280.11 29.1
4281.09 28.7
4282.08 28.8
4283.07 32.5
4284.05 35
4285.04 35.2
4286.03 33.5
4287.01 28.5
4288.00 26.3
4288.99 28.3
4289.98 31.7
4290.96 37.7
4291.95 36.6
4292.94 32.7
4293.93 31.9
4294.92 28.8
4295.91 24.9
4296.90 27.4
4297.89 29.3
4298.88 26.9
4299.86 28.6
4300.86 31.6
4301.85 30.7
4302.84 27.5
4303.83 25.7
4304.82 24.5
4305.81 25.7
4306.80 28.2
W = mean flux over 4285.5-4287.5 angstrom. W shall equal 31.1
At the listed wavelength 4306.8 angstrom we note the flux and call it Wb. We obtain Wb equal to 28.2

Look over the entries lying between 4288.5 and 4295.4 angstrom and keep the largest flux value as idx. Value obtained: 37.7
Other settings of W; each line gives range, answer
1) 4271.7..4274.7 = 30.7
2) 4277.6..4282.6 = 29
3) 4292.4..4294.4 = 32.4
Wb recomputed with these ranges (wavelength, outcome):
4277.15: 32.2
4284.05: 35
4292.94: 32.7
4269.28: 33.9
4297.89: 29.3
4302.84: 27.5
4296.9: 27.4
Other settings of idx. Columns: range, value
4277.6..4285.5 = 35.2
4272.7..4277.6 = 34.2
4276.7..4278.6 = 32.2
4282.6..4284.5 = 35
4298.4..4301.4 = 31.6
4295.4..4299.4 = 29.3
